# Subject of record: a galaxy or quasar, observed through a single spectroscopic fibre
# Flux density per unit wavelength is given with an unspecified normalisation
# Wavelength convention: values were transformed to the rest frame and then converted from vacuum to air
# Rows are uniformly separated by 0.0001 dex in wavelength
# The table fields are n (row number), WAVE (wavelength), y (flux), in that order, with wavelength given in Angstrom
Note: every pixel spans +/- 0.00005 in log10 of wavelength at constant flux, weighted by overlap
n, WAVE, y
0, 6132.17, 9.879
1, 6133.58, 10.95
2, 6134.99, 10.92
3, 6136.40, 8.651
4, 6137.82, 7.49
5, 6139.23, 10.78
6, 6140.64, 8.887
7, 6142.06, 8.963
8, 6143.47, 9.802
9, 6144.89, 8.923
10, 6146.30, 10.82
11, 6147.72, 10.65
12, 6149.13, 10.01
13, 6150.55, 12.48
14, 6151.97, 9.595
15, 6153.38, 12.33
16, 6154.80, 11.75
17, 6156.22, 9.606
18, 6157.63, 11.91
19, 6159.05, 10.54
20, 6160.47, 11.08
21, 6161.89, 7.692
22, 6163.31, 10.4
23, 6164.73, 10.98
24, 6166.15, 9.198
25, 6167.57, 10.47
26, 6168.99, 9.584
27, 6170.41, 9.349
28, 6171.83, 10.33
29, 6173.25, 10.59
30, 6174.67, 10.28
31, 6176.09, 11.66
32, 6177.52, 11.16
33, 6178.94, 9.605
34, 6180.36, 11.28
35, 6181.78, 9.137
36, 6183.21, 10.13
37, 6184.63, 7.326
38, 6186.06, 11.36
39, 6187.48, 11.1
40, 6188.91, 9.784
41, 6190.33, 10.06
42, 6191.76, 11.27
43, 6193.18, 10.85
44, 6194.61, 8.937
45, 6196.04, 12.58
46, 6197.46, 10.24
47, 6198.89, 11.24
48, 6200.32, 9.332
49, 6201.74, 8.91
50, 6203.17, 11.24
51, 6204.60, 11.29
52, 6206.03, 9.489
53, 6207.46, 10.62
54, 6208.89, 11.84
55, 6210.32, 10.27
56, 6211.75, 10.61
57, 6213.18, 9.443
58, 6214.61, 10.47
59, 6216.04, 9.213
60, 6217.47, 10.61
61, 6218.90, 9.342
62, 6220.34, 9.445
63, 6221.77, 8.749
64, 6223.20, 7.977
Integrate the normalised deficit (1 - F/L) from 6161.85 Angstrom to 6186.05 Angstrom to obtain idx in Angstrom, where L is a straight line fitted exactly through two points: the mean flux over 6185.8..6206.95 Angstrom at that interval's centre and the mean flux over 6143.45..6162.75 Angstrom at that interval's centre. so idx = 1.1 Angstrom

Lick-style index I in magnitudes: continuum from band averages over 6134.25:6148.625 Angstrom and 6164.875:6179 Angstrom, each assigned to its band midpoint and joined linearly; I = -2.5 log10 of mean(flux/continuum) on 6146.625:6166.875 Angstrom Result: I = -0.07 mag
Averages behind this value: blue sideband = 9.6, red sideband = 10.3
